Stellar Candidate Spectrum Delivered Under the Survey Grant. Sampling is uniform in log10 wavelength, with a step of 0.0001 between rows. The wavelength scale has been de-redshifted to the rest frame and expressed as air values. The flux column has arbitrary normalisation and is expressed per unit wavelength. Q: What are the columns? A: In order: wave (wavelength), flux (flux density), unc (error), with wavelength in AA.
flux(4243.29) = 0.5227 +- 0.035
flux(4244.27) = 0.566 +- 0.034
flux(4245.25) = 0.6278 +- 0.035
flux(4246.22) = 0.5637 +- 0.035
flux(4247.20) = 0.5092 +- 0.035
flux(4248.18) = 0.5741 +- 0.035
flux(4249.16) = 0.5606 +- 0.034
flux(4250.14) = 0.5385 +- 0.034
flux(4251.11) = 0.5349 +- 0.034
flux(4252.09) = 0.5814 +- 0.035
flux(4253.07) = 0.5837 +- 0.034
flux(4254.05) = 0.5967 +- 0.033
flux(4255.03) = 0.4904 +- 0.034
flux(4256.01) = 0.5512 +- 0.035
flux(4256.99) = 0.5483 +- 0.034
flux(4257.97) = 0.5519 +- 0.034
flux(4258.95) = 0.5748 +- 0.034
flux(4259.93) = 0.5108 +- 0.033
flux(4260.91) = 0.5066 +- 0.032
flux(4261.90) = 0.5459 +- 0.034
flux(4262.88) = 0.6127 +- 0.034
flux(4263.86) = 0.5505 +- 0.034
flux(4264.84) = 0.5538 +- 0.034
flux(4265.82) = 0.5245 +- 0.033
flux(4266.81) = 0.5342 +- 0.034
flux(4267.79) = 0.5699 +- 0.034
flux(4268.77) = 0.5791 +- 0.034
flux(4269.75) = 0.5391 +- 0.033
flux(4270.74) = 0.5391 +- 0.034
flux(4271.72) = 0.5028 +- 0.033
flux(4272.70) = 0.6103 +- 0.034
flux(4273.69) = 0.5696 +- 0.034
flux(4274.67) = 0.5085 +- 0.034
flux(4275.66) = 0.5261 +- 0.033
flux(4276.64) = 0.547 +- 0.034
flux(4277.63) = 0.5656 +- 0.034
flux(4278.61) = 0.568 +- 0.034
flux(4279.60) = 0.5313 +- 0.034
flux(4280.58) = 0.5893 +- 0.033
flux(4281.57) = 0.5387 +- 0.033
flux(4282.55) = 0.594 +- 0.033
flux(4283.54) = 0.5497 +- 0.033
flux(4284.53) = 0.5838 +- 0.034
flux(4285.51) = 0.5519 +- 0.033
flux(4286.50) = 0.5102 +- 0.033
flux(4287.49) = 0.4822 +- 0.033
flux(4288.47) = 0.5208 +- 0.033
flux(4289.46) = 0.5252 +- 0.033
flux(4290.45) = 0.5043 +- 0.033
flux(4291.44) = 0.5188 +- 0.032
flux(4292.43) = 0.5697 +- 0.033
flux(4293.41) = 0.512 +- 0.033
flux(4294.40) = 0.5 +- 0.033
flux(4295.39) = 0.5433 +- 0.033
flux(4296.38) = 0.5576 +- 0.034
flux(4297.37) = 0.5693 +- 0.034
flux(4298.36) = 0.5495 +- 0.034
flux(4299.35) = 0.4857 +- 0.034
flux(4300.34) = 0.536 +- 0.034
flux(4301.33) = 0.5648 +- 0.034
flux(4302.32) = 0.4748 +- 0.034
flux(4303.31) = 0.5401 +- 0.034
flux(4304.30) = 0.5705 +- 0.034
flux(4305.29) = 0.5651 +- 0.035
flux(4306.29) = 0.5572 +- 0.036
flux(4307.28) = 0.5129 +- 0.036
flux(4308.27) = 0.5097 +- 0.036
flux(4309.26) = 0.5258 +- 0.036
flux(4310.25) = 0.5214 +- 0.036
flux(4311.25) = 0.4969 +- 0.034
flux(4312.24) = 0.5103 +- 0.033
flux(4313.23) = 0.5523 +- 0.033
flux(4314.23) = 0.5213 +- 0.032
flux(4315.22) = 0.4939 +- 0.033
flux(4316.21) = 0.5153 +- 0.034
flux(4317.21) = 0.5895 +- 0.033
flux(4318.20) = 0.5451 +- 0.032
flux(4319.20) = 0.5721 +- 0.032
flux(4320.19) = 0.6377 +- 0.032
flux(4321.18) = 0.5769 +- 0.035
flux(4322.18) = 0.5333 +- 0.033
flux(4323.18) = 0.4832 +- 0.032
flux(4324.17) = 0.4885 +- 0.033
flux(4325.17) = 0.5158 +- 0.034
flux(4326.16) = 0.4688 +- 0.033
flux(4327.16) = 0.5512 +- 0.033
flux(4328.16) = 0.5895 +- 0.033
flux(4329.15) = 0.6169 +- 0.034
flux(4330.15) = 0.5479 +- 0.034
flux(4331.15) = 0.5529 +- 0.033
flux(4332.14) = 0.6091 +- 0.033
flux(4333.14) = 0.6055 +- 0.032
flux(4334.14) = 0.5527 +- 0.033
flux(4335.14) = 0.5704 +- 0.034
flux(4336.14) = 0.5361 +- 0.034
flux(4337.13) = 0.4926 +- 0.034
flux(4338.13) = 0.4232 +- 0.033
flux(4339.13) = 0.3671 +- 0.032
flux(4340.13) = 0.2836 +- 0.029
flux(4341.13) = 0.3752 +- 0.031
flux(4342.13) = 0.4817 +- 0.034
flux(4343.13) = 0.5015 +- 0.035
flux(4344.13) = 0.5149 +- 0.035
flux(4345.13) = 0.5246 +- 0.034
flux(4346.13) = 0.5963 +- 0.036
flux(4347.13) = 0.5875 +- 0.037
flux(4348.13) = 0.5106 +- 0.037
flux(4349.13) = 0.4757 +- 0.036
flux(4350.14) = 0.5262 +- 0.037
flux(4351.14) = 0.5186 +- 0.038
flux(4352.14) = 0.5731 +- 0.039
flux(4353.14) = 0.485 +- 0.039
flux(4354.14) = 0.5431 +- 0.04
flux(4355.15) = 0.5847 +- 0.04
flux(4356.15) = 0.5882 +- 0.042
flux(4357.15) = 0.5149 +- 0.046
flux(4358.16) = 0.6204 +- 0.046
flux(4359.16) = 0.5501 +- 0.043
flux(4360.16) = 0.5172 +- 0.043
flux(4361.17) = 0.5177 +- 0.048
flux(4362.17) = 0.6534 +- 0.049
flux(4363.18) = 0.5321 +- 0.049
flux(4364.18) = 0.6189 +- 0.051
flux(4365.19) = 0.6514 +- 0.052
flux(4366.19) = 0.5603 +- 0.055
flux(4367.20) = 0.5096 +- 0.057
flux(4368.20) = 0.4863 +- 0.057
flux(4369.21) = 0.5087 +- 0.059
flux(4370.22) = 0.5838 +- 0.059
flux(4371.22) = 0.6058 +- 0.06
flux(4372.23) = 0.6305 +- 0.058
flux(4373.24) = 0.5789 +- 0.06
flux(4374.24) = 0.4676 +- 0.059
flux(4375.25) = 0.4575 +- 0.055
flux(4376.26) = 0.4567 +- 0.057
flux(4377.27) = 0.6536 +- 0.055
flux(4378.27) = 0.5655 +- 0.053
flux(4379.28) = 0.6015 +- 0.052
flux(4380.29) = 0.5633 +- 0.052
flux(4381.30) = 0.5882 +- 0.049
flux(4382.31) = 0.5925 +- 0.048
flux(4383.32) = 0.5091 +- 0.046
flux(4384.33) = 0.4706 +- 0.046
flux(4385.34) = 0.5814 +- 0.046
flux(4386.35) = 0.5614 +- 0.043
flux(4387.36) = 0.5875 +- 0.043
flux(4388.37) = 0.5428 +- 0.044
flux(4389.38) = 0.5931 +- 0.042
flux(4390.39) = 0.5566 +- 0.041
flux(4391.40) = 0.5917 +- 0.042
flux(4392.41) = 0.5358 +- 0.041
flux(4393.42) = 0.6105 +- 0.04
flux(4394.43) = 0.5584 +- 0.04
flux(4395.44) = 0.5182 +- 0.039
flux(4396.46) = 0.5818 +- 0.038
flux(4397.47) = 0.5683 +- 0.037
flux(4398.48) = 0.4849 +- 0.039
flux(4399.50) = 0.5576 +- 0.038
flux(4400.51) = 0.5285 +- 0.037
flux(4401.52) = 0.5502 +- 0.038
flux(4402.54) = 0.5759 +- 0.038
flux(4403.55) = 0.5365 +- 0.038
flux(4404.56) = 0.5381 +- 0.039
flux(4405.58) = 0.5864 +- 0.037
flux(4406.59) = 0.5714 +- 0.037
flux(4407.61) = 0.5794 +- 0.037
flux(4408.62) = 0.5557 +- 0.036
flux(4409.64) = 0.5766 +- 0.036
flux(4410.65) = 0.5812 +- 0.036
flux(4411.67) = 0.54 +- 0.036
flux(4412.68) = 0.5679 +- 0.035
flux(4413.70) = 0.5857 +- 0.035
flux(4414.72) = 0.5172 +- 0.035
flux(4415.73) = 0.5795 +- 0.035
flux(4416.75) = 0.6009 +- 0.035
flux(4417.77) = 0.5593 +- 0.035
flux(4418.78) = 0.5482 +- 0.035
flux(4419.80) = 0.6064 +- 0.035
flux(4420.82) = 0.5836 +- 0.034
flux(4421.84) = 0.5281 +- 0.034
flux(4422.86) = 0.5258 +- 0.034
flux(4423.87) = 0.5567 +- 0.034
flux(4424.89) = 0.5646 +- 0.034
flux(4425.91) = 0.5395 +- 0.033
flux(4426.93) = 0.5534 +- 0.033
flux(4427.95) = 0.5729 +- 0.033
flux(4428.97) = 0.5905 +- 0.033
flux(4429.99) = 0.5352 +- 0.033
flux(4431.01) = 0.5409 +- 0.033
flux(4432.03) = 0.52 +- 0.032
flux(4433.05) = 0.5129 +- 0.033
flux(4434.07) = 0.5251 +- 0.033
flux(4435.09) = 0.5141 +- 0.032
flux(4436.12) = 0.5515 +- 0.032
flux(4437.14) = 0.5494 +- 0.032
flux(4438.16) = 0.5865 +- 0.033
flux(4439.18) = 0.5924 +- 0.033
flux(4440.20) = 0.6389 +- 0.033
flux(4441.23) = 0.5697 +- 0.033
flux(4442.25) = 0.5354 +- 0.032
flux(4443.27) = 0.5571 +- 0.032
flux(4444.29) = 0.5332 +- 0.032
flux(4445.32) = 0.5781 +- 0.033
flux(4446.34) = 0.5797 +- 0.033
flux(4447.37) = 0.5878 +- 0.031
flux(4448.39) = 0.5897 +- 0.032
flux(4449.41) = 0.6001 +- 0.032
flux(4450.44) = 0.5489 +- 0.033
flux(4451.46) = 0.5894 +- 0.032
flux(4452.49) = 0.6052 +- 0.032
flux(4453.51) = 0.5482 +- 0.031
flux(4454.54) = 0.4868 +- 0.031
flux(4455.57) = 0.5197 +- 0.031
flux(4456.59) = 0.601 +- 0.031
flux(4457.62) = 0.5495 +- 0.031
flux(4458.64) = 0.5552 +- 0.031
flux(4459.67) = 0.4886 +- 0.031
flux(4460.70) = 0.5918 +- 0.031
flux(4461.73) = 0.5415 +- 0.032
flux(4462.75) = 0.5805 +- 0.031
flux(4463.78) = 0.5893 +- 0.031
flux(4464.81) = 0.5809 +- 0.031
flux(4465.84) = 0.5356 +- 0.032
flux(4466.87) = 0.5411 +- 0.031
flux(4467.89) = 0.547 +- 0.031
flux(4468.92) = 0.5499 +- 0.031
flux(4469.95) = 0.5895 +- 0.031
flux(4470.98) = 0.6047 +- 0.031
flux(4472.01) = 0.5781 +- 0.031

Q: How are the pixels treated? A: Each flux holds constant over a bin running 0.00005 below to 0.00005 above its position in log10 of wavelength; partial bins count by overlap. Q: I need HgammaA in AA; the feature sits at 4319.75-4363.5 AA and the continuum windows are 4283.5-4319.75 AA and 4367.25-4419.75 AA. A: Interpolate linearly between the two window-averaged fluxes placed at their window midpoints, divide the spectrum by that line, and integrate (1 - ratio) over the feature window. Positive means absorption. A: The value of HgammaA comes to 1.1 AA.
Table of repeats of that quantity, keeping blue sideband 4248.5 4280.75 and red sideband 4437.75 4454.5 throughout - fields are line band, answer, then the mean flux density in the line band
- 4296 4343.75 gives 2.87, 0.525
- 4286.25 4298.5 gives 0.60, 0.528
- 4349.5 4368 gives 0.20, 0.557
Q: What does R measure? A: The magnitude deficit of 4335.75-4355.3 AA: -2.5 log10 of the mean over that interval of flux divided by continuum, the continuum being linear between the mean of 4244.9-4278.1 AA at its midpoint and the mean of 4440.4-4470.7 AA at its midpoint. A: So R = 0.13 mag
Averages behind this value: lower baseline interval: 0.552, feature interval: 0.493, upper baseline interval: 0.562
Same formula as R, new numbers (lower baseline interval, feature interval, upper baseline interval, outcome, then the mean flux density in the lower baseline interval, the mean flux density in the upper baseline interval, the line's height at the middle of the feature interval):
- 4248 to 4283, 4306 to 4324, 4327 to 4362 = 0.002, 0.553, 0.527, 0.537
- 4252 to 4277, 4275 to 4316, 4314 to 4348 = 0.006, 0.55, 0.524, 0.538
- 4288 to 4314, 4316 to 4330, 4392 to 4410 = -0.027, 0.53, 0.556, 0.536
